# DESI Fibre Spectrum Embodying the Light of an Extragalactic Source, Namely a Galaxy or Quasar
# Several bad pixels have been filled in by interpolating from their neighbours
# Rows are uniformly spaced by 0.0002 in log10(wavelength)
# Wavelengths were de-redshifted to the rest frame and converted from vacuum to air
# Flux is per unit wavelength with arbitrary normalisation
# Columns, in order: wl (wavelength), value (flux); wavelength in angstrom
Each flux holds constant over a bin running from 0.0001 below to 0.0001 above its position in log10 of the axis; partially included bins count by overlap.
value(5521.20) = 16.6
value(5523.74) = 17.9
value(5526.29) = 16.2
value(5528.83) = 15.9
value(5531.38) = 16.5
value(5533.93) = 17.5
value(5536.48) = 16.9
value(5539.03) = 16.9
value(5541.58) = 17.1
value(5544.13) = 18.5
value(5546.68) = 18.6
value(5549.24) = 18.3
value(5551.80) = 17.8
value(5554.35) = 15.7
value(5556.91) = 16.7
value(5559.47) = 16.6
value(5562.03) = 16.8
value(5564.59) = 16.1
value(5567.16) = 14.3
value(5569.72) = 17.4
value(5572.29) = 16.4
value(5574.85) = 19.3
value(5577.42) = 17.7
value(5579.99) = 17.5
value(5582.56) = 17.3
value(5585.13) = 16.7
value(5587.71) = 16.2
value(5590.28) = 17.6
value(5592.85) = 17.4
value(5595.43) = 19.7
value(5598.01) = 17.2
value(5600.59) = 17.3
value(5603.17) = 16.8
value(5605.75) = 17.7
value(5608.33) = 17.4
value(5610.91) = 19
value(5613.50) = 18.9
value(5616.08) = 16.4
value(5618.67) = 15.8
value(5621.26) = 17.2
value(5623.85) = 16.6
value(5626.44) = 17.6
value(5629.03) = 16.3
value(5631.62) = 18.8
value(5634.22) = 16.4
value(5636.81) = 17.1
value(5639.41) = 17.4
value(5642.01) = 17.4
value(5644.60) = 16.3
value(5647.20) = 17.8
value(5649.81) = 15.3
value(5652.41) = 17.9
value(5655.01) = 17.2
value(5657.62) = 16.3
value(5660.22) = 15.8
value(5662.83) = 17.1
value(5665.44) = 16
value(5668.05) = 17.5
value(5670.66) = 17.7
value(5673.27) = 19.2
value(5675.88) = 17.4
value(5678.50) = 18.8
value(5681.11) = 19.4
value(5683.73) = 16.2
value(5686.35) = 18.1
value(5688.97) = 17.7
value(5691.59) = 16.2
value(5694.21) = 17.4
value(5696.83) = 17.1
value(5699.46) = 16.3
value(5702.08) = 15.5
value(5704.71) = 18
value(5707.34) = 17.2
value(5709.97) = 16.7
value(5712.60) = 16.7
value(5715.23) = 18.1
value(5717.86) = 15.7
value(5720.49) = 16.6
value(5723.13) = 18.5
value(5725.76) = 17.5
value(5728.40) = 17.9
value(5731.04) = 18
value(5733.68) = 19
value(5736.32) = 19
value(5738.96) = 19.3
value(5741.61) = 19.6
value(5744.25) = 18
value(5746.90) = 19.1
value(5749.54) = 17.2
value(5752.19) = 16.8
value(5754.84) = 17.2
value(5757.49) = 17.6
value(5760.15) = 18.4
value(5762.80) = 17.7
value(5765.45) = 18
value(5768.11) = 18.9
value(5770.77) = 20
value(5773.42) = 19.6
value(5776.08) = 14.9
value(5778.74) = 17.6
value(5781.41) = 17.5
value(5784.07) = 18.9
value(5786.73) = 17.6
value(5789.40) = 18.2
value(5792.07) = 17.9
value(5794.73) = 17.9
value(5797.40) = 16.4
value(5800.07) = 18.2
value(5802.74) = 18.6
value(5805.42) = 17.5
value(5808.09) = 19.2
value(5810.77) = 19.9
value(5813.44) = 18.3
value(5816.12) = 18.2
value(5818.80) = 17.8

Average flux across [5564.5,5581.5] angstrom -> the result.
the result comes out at 17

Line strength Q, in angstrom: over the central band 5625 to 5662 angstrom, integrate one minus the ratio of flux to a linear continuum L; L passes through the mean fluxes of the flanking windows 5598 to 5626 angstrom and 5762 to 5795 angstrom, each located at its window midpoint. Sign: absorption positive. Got 1.03 angstrom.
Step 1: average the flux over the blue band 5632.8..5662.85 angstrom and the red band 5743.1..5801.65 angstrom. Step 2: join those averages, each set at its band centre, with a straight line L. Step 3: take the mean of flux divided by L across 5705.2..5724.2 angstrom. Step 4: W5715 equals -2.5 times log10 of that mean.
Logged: 0.02 mag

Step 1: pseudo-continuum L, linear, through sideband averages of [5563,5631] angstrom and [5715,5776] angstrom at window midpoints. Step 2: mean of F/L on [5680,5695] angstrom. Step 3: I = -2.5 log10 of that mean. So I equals 0.02 mag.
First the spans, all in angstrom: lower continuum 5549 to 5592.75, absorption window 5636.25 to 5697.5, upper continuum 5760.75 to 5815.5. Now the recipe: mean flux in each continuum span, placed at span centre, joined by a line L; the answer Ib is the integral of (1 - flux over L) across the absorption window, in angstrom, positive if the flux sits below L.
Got 0.7 angstrom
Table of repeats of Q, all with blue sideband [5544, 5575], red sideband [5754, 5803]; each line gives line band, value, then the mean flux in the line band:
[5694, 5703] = 0.55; 16.5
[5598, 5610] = -0.11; 17.4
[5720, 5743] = -0.91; 18.4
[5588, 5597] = -0.44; 18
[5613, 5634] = 0.21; 17.1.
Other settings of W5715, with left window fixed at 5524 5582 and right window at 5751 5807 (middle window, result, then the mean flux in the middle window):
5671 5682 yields -0.066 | 18.6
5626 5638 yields 0.008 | 17.2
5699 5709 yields 0.052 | 16.8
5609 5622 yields -0.012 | 17.5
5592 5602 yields -0.042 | 17.9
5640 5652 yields 0.036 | 16.8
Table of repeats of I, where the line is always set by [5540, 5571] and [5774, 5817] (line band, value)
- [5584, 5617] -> -0.03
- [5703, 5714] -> 0.03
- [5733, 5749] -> -0.07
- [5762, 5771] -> -0.04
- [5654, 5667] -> 0.06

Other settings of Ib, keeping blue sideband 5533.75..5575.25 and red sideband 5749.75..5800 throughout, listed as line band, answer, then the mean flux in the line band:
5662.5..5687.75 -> -0.4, 17.8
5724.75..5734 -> -0.2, 18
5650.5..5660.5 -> 0.3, 16.8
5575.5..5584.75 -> -0.2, 17.5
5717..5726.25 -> 0.3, 17.1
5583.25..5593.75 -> 0.1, 17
